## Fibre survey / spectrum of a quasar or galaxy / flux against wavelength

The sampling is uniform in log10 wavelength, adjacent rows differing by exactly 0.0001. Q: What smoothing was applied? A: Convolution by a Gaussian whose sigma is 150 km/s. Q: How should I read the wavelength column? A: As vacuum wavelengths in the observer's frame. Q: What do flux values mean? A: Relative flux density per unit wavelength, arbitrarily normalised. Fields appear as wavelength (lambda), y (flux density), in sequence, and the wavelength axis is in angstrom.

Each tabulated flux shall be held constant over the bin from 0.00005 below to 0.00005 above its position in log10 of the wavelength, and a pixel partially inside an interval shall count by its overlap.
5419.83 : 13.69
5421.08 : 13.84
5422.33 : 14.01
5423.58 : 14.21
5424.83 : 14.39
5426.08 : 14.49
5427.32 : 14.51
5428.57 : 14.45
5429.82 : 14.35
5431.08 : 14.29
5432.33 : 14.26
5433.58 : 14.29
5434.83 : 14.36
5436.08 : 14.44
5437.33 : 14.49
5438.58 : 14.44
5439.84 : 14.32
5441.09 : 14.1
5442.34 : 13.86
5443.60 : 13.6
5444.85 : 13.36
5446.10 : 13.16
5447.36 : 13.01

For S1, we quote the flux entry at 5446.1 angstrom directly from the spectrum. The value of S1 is 13.16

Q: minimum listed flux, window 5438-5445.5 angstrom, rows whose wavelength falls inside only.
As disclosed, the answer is 13.36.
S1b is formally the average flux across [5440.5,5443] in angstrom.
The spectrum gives 14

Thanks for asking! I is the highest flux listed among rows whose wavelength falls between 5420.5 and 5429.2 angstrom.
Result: 14.51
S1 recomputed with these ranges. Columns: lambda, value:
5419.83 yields 13.69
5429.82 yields 14.35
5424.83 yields 14.39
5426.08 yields 14.49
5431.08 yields 14.29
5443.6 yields 13.6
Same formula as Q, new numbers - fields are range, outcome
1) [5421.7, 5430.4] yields 14.01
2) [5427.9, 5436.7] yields 14.26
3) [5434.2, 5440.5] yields 14.32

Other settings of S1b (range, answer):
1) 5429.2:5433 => 14.3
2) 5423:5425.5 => 14.3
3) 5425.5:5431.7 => 14.4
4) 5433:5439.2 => 14.4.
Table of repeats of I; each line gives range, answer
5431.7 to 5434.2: 14.29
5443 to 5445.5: 13.6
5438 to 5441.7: 14.44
